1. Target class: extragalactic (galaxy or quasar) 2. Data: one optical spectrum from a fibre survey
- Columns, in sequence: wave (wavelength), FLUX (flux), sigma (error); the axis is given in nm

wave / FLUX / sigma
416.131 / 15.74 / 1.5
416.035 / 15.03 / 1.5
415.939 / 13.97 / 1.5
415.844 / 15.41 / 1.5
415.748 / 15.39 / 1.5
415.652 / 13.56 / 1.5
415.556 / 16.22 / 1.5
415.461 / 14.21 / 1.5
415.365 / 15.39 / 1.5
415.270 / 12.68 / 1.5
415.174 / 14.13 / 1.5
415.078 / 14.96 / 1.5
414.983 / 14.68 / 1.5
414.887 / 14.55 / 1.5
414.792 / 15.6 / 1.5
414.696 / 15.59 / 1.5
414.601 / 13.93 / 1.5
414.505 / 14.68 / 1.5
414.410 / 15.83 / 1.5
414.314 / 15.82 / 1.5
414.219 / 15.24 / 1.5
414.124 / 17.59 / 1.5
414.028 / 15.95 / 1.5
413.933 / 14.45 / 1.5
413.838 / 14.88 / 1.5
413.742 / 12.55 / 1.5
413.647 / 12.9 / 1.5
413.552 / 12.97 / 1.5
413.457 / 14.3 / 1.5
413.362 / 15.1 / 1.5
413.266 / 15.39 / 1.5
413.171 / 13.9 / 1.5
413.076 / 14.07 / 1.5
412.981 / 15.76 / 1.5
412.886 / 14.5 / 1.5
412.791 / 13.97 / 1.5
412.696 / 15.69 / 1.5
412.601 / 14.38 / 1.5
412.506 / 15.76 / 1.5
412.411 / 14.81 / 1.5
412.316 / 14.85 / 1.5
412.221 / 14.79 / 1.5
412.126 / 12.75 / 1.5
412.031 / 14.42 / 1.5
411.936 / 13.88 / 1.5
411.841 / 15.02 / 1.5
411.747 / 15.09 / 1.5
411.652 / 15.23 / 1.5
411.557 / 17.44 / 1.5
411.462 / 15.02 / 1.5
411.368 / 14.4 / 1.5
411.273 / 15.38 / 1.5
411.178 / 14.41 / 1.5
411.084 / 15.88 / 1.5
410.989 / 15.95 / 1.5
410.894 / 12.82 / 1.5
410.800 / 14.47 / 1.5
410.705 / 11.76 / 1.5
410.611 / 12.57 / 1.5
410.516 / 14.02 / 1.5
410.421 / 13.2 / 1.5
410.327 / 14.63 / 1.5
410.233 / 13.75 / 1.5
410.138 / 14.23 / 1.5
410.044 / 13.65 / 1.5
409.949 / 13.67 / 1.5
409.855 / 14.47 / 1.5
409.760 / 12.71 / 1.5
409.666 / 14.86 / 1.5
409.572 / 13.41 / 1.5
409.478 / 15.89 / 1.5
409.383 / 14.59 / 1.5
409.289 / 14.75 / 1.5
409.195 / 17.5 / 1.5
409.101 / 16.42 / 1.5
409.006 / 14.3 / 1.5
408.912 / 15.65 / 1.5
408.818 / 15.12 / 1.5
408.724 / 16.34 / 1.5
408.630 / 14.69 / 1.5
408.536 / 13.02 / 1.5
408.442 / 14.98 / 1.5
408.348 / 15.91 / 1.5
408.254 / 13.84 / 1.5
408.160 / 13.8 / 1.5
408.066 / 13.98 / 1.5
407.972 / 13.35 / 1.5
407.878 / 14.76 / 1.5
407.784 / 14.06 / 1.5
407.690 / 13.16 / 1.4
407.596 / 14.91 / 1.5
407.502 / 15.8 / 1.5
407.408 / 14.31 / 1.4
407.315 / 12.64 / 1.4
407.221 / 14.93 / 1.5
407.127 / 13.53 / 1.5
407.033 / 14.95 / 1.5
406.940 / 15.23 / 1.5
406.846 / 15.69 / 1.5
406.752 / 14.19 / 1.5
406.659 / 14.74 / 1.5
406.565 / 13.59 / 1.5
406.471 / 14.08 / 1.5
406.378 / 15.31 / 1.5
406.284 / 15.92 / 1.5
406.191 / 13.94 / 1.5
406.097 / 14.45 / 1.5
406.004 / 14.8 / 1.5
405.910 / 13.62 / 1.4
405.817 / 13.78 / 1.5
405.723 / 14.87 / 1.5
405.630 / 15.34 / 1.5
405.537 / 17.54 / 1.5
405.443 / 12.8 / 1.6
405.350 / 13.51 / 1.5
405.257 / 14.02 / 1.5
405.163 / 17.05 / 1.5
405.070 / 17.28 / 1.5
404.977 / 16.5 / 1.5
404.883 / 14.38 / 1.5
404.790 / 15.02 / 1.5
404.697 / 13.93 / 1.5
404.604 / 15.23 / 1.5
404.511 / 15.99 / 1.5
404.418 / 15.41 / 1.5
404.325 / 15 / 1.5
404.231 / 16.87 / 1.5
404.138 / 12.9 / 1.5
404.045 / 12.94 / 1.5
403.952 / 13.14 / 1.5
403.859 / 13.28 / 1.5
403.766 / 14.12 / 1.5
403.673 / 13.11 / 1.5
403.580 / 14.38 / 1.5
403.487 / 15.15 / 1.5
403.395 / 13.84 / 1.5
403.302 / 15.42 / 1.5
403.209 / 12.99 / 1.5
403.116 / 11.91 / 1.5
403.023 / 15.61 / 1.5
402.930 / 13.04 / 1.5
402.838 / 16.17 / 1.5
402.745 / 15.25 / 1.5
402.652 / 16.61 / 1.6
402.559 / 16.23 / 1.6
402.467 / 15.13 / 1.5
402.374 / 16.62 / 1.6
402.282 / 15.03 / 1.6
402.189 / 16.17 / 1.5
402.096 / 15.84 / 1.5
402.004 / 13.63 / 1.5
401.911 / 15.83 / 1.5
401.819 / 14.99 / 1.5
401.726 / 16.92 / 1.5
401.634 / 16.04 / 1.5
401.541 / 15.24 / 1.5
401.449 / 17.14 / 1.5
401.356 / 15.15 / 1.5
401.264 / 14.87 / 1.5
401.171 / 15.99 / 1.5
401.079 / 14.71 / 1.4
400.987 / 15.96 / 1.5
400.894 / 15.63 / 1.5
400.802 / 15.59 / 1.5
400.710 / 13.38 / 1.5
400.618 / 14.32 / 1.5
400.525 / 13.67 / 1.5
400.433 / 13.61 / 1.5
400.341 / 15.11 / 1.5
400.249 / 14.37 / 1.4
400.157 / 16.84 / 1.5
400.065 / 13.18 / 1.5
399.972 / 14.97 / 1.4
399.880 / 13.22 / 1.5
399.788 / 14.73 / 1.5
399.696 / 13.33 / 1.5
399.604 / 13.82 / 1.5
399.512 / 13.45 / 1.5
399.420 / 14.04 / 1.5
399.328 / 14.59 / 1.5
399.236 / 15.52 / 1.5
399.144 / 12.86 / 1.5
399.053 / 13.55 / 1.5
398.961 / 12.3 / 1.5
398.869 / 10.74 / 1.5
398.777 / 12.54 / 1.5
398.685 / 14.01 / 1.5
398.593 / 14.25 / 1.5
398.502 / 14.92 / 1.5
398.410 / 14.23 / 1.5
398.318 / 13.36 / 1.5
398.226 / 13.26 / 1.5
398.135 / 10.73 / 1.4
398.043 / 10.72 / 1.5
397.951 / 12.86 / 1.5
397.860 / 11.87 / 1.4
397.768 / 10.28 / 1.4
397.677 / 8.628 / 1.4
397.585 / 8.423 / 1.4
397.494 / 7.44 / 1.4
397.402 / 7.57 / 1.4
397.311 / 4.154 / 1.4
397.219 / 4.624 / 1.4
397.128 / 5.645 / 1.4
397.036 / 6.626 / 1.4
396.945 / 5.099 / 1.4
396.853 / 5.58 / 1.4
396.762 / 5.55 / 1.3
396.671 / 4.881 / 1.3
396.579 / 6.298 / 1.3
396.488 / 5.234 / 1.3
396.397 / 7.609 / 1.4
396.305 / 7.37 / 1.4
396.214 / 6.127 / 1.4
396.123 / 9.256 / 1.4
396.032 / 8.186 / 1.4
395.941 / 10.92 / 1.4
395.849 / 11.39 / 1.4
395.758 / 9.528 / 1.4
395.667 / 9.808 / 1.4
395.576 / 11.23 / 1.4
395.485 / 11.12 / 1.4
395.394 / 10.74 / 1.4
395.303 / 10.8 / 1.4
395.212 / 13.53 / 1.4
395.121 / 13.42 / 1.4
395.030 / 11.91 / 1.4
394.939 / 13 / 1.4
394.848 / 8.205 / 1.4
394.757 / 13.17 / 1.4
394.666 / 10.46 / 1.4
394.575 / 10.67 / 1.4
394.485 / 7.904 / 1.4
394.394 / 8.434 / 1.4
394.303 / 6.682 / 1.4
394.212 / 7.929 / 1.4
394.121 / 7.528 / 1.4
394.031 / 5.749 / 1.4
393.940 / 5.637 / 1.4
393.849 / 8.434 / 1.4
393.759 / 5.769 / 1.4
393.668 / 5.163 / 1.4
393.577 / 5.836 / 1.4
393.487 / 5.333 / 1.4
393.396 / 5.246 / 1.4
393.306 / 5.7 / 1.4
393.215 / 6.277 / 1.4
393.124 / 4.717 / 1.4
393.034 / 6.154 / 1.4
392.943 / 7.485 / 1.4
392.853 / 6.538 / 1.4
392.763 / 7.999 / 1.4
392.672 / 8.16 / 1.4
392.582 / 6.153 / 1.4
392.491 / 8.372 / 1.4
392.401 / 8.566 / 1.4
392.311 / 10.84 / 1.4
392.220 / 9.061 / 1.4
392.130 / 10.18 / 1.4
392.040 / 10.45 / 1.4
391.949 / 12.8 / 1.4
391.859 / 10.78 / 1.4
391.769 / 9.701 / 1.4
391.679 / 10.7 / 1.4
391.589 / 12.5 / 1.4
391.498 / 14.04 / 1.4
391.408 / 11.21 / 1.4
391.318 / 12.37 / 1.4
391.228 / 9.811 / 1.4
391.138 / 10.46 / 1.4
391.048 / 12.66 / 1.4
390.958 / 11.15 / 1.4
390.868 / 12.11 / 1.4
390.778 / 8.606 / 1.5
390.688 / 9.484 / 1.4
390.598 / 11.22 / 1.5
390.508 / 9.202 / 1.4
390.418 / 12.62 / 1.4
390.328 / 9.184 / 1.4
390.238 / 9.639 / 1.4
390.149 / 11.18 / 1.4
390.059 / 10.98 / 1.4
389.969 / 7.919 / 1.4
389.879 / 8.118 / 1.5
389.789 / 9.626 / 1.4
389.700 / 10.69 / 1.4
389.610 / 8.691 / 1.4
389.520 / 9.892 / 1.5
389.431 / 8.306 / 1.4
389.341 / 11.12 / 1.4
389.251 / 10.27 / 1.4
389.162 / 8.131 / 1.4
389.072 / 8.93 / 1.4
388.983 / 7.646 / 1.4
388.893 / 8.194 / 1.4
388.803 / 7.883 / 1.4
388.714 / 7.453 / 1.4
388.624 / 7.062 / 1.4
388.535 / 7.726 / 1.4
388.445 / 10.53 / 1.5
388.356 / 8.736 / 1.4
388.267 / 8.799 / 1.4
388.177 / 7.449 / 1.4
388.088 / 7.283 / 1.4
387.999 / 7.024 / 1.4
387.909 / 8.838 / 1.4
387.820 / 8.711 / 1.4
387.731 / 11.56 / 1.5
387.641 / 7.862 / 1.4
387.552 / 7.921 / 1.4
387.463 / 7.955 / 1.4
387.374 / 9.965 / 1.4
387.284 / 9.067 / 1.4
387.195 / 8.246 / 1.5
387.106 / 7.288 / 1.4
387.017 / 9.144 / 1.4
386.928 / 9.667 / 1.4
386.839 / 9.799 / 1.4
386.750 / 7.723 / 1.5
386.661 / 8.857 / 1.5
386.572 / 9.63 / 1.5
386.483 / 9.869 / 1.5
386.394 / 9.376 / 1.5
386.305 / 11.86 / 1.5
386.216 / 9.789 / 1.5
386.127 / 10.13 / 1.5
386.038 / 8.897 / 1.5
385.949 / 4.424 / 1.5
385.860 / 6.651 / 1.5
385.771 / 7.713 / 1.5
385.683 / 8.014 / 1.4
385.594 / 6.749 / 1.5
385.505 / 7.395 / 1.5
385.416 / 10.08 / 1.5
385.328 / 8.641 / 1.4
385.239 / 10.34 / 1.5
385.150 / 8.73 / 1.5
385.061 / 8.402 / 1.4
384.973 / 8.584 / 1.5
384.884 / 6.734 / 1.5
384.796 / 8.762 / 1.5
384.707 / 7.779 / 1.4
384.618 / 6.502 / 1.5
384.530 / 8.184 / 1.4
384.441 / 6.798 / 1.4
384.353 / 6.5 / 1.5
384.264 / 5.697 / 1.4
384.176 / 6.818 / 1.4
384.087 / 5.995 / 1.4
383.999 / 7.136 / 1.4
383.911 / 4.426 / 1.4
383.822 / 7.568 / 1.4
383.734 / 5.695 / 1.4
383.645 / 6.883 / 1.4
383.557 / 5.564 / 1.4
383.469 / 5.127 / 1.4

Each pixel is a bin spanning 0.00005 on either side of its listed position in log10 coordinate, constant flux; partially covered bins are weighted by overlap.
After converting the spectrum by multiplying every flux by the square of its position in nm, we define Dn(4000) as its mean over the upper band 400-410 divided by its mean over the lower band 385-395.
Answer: 1.79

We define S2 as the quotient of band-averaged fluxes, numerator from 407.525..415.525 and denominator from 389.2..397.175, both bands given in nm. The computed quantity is 1.6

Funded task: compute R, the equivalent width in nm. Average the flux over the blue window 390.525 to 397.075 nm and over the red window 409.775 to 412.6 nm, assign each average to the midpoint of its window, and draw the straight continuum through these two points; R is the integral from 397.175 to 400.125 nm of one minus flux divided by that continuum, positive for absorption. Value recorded -0.443 nm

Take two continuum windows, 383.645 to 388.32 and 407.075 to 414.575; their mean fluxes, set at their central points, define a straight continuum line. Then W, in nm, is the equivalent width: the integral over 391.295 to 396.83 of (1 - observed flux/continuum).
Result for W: 0.77 nm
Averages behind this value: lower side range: 8.13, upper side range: 14.6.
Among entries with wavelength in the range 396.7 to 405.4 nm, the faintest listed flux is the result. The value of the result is 4.154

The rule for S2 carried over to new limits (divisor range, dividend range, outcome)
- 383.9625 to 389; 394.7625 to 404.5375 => 1.52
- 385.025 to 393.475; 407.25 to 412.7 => 1.61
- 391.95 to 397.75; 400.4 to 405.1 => 1.85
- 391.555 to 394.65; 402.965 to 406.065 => 1.84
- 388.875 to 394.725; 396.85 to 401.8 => 1.41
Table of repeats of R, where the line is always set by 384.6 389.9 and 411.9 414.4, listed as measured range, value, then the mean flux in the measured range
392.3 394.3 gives 0.659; 6.73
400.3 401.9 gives -0.452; 15.2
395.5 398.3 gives 0.662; 8.31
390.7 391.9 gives -0.202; 11.2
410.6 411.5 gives -0.010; 14.3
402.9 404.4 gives -0.189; 14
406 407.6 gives -0.172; 14.6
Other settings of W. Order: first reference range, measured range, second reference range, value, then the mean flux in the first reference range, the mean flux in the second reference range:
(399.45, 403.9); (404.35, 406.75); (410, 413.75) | -0.04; 14.8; 14.4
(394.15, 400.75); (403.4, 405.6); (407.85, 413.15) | -0.32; 10.8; 14.6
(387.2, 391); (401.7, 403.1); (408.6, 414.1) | -0.34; 9.15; 14.6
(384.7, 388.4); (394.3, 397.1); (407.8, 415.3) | 0.44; 8.59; 14.6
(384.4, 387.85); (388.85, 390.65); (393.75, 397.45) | -0.23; 8.56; 8.41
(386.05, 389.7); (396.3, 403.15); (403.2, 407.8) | 0.10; 8.88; 14.6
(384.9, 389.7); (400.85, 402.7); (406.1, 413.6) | -0.48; 8.67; 14.5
